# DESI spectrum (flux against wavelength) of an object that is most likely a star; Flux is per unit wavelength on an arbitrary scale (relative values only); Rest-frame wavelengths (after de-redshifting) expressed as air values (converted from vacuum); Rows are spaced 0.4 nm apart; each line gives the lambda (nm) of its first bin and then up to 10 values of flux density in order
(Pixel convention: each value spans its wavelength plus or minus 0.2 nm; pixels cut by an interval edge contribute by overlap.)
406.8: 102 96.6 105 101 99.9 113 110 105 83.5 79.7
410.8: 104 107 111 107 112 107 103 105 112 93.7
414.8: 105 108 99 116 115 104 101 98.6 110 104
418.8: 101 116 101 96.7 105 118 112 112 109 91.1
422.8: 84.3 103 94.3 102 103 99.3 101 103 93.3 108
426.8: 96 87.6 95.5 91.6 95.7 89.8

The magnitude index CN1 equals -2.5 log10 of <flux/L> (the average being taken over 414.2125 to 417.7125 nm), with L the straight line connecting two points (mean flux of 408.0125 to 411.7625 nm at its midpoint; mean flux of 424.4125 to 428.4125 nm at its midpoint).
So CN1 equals -0.051 mag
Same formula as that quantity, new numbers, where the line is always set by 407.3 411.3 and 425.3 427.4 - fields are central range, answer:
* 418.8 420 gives -0.07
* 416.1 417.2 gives -0.10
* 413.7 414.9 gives -0.04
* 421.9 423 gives 0.06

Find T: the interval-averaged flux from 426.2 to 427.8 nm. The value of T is 96.8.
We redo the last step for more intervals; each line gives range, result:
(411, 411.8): 109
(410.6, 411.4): 106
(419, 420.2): 105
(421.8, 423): 94.8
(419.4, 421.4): 107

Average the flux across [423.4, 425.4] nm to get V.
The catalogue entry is 99.9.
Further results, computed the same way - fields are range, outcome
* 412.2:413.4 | 107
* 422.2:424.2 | 94.9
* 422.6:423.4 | 93.7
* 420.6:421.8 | 114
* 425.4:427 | 100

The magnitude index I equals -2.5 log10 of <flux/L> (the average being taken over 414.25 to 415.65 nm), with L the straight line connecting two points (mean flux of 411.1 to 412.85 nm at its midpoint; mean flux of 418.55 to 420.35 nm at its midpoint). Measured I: 0.05 mag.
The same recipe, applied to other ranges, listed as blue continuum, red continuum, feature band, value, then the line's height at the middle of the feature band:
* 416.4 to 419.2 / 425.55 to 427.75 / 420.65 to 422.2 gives -0.11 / 102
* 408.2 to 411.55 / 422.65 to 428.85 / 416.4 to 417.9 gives -0.05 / 99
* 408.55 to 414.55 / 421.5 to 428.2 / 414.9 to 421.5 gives -0.06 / 101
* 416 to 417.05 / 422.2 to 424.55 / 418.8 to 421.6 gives -0.05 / 103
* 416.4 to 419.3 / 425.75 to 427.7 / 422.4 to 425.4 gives 0.02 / 99.1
